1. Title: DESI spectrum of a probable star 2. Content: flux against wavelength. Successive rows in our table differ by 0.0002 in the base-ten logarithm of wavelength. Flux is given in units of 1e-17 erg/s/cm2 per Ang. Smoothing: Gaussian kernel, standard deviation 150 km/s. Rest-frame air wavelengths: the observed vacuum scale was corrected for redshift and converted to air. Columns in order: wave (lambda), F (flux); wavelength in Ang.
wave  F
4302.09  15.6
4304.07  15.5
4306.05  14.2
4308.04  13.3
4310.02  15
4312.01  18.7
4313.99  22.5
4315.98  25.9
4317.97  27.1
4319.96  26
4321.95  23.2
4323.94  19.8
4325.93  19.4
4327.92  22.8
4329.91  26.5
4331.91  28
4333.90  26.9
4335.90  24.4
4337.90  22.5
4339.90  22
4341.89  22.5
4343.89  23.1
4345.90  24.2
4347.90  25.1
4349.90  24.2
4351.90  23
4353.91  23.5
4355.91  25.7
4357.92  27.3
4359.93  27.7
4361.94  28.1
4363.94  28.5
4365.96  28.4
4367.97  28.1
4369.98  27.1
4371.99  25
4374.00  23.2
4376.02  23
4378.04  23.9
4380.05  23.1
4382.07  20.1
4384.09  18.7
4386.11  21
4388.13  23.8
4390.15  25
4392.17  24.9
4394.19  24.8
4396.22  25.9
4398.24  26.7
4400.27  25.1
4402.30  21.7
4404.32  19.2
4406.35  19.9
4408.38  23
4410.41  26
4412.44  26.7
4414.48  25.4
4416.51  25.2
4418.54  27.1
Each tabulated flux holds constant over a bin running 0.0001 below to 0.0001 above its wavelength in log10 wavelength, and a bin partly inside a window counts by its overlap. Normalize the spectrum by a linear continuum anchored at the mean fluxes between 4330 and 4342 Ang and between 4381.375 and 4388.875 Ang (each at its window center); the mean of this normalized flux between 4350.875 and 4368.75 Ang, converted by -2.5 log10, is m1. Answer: -0.17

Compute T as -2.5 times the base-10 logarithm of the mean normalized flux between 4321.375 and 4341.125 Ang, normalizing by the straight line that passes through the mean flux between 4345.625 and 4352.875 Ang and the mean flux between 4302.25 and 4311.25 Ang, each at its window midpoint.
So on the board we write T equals -0.171 mag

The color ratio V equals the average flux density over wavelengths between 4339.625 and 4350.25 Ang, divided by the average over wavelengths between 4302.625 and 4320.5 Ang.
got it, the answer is 1.21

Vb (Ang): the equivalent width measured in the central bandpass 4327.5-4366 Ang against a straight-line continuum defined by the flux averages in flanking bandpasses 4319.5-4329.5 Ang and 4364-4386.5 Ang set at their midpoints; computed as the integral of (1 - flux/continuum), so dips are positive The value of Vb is -3.5 Ang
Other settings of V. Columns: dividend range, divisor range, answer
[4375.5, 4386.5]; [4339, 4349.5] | 0.92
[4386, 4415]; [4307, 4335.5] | 1.07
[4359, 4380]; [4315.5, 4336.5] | 1.07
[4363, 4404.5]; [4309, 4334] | 1.05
